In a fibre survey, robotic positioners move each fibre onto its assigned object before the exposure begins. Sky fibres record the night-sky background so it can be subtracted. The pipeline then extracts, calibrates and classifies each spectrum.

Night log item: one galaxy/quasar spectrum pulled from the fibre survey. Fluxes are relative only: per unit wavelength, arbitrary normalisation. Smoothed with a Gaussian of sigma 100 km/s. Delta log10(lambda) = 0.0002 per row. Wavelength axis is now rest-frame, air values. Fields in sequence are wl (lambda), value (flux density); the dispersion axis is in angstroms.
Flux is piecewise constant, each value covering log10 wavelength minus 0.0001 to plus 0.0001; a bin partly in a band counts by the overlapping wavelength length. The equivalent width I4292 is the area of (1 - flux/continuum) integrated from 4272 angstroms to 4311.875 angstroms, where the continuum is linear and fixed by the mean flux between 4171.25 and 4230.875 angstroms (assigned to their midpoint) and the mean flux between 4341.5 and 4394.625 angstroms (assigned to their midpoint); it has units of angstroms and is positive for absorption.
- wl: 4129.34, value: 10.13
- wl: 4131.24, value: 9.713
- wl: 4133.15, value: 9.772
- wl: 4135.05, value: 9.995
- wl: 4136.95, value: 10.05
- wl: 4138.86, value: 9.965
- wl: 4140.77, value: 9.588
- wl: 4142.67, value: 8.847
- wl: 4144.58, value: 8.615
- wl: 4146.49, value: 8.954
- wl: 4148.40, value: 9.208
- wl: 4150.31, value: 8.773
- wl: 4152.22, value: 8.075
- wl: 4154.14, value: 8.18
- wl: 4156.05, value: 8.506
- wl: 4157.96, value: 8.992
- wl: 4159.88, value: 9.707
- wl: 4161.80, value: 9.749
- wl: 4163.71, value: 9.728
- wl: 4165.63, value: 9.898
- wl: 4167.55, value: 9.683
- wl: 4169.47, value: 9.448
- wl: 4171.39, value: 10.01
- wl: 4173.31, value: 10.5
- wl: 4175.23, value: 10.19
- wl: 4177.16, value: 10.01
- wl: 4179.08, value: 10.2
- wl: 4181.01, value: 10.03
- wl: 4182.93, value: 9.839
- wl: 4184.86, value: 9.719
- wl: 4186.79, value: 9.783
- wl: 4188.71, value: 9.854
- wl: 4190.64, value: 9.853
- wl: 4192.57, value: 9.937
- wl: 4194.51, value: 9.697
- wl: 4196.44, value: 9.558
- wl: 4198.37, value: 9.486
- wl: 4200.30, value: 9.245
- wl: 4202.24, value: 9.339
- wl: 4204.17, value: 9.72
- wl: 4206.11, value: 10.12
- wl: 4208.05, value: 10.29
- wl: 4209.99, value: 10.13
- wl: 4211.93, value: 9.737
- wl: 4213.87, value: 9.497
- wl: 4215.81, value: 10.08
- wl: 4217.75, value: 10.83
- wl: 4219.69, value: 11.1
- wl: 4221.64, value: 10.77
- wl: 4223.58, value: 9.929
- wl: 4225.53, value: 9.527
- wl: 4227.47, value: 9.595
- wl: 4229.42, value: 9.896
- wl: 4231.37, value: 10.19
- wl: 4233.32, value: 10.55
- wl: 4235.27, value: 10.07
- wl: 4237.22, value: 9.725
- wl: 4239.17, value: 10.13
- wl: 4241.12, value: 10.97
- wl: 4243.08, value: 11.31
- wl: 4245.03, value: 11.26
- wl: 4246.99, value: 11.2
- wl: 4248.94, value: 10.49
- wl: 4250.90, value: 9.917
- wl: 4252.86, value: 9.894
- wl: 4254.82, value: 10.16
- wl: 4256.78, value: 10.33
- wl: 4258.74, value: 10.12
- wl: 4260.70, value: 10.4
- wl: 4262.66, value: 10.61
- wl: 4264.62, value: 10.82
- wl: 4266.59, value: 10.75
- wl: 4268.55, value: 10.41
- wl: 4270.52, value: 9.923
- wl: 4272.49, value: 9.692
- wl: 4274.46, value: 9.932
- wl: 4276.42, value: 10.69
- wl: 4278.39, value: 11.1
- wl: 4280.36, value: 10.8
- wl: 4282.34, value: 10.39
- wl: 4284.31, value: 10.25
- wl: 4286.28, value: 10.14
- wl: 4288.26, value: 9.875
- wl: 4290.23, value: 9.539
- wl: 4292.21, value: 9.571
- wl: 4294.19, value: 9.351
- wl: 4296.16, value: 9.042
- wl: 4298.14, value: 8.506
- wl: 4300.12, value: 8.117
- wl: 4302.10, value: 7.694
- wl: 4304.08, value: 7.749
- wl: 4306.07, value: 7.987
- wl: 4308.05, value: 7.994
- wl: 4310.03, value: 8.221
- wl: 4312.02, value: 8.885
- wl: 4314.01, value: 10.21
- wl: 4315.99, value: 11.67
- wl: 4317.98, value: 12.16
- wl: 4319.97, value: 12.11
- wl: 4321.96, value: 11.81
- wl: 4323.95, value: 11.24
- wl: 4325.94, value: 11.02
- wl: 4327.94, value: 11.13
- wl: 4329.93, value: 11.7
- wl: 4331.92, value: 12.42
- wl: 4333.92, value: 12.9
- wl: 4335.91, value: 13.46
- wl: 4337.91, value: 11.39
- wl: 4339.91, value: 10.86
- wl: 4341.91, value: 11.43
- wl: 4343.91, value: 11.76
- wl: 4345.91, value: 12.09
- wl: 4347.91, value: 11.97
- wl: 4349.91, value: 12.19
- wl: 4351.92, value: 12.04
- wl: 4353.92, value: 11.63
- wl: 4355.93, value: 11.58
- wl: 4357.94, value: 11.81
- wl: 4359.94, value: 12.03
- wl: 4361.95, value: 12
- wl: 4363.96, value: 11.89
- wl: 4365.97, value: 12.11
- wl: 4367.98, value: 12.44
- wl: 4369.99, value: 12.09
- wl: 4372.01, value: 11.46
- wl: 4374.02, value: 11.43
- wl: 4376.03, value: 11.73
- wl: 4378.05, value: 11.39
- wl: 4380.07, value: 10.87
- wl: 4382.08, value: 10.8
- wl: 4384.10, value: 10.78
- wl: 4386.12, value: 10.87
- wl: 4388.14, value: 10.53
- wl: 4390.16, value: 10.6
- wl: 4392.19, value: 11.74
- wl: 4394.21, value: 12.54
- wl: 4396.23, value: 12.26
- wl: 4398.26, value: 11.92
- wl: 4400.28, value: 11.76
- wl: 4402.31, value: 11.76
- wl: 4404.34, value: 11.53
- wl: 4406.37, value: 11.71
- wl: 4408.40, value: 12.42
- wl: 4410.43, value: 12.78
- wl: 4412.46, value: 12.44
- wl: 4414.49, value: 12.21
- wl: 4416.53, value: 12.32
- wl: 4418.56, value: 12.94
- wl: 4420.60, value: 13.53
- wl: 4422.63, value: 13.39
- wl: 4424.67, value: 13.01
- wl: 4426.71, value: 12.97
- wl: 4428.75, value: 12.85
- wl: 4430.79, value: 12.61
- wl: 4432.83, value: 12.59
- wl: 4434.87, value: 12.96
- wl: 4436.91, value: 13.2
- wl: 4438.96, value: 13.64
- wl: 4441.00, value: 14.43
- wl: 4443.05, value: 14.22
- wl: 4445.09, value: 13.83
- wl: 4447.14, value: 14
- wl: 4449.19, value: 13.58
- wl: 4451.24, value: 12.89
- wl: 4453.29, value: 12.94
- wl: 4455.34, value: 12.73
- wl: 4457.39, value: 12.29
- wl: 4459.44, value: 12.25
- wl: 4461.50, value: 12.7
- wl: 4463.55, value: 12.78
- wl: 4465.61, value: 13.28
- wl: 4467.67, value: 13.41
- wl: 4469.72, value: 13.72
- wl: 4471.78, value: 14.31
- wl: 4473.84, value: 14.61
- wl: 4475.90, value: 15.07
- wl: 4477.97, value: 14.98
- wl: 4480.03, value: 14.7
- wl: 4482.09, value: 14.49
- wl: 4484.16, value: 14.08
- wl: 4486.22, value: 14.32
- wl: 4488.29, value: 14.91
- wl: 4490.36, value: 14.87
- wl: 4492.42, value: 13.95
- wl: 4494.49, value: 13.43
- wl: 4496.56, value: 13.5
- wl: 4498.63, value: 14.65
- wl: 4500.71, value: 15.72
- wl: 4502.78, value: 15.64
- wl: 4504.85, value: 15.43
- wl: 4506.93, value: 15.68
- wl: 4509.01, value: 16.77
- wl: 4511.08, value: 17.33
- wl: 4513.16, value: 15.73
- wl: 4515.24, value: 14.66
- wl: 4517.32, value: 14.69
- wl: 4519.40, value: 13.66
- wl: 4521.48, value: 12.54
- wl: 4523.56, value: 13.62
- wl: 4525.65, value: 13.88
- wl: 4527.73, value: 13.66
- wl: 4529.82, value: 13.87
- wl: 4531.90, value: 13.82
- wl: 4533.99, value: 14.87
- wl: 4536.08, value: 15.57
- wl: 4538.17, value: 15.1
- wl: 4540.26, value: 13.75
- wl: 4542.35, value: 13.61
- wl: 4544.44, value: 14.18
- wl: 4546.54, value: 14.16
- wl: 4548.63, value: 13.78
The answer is 5.6 angstroms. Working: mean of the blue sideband 9.95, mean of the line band 9.32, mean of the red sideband 11.6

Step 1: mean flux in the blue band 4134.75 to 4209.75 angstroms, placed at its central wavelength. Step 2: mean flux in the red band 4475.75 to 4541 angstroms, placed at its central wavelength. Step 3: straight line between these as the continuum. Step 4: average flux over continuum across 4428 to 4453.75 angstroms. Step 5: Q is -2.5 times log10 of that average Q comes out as 0.02 mag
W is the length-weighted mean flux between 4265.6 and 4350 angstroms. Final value 10.5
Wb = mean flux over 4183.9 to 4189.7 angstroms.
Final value 9.8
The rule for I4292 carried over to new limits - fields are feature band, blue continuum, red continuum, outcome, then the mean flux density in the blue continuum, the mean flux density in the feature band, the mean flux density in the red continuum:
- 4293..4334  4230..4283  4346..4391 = 3.71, 10.4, 10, 11.6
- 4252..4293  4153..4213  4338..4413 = 1.43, 9.71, 10.3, 11.7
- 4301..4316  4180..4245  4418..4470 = 3.62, 10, 8.61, 13.2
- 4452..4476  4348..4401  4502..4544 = 0.37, 11.6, 13.3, 14.7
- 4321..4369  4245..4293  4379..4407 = -3.90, 10.3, 11.9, 11.4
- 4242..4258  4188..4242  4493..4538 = -0.04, 9.99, 10.6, 14.7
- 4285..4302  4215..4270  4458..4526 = 3.04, 10.4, 9.2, 14.4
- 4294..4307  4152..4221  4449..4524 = 3.60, 9.77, 8.29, 14.2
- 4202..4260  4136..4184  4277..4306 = -4.96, 9.47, 10.2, 9.4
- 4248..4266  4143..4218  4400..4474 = 0.51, 9.6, 10.3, 13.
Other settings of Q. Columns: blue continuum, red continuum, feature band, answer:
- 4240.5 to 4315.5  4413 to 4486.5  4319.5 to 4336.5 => -0.10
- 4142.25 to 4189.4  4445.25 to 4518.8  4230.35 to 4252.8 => 0.01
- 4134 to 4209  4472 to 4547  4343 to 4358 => 0.03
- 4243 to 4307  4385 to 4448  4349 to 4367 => -0.04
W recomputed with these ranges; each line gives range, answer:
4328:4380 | 11.9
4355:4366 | 11.9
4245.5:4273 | 10.4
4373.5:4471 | 12.5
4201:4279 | 10.3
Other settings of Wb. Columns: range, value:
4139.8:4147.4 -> 9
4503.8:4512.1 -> 16.3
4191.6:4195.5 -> 9.8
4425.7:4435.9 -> 12.8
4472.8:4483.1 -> 14.8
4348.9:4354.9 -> 12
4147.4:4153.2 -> 8.68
